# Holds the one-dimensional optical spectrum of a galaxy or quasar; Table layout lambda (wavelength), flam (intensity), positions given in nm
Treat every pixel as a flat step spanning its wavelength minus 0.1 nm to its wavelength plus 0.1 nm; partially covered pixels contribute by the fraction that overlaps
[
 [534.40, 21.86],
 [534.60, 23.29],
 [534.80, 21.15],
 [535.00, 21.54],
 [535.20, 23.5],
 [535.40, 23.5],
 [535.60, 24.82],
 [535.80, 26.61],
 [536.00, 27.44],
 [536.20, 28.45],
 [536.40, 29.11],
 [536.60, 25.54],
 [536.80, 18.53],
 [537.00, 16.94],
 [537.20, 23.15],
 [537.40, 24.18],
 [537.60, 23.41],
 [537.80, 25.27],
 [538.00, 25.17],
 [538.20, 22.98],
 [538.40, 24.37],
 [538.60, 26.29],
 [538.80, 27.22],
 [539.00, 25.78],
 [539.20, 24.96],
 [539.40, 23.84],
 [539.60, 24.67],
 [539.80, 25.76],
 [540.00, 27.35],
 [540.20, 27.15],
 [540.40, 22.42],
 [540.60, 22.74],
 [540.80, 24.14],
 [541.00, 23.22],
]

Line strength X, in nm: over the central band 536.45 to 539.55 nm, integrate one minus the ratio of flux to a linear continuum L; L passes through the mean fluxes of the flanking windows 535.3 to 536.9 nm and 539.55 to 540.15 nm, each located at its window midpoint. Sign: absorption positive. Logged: 0.23 nm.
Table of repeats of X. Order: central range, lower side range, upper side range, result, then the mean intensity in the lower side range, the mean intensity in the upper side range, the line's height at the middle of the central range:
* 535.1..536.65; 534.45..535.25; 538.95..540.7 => -0.22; 22.3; 24.9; 22.8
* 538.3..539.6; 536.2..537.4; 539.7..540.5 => -0.03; 23.3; 25.7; 24.8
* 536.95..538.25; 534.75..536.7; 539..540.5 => 0.10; 25.3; 25.2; 25.2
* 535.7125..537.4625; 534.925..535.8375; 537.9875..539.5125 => -0.01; 23.9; 25.1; 24.3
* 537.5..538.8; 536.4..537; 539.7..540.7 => -0.07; 22.4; 25.1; 23.5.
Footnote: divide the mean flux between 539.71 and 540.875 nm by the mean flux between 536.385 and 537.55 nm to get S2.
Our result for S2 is 1.1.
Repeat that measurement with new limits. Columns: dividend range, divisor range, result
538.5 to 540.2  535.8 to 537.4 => 1.06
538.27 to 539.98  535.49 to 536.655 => 0.94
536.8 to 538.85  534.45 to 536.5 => 0.95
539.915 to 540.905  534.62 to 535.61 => 1.09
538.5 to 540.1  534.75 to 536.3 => 1.04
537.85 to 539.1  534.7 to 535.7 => 1.10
